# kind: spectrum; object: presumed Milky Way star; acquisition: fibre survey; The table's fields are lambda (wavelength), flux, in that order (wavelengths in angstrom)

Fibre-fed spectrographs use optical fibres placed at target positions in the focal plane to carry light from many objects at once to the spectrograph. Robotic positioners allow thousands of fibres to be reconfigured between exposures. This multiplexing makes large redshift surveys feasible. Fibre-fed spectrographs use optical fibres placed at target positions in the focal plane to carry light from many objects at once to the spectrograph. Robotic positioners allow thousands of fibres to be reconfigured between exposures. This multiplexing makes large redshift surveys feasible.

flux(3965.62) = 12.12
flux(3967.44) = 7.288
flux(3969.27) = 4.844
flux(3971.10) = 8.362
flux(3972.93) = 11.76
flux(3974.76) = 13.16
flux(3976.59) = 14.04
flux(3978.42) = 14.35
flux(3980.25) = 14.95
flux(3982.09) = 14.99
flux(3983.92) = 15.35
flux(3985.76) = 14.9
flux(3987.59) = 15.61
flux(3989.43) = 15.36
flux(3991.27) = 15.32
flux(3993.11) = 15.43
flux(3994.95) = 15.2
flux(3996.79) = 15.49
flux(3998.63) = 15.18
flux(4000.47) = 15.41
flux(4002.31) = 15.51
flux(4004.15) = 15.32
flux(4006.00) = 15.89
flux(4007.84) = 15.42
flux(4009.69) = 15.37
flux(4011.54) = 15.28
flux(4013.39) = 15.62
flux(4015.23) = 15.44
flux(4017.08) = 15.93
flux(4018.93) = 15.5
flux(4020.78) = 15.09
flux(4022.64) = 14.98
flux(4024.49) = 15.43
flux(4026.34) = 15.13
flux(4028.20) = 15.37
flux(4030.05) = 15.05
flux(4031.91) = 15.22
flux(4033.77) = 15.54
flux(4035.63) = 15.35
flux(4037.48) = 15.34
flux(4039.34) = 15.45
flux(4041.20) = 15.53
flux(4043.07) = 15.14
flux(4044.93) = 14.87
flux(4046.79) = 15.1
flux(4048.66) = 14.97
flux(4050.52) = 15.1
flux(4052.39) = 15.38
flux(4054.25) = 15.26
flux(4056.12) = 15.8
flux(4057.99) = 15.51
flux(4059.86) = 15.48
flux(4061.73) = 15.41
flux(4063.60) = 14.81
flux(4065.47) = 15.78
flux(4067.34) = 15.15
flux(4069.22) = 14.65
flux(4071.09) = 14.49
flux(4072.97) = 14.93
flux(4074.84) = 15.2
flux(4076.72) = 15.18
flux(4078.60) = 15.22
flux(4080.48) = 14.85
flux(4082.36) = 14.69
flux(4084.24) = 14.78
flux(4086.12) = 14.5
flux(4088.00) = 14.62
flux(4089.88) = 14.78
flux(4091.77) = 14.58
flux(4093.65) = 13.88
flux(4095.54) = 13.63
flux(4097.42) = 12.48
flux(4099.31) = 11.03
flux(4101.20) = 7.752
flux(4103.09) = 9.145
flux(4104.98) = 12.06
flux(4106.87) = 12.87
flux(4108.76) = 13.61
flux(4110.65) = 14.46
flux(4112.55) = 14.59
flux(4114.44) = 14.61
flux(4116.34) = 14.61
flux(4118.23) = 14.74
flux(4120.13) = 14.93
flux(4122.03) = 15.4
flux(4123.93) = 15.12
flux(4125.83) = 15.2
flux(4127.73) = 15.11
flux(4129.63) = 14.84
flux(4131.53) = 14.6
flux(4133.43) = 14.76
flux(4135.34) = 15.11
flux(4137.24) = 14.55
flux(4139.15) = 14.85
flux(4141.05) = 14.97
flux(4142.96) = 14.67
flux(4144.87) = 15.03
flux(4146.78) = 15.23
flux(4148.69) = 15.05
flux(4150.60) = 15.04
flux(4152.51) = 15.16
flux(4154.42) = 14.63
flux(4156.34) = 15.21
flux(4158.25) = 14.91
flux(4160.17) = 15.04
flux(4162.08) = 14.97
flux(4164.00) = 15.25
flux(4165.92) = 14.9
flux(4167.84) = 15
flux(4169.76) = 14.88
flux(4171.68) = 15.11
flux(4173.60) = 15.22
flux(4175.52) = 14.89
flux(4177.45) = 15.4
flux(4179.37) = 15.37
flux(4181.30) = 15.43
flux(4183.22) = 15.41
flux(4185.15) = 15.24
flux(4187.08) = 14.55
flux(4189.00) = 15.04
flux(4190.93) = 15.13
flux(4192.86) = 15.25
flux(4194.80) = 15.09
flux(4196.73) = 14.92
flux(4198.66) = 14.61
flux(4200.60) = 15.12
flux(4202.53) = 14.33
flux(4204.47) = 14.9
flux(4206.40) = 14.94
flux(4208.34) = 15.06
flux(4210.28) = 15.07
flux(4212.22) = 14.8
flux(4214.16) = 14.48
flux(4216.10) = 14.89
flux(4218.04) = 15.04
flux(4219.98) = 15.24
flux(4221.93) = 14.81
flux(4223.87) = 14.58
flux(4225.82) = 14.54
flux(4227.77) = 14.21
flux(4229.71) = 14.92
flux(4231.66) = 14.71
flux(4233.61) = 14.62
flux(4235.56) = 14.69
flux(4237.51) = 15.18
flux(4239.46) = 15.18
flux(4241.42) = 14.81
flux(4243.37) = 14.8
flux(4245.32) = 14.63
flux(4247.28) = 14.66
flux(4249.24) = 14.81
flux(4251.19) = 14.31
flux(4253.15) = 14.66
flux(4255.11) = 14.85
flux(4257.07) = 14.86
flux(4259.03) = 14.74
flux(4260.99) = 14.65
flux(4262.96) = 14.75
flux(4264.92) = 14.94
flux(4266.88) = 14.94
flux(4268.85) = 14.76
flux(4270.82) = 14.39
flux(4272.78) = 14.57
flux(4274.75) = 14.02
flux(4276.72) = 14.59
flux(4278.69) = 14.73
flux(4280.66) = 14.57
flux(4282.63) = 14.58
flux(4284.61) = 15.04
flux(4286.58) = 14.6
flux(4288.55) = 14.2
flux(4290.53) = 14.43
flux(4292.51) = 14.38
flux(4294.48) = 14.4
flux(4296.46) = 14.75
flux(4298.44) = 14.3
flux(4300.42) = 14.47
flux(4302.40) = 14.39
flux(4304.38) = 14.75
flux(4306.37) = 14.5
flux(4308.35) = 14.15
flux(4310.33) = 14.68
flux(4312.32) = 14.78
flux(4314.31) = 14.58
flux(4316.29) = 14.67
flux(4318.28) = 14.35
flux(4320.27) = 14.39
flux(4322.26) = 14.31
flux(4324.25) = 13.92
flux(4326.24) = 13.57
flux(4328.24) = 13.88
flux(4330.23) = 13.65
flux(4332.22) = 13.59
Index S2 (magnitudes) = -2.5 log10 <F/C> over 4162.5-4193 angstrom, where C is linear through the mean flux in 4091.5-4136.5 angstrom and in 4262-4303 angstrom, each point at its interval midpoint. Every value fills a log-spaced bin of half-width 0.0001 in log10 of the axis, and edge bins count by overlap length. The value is -0.08 mag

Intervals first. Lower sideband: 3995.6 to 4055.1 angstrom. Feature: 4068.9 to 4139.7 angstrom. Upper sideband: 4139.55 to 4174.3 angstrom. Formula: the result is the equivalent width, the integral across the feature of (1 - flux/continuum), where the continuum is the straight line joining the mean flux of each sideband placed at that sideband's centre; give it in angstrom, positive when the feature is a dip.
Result 4.8 angstrom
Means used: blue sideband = 15.3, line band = 14.1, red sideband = 15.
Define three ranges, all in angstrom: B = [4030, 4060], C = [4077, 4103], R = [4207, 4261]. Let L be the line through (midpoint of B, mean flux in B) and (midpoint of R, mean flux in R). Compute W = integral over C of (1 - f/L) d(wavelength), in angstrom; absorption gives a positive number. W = 2.9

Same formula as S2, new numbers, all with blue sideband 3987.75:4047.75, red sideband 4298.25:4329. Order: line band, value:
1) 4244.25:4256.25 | -0.01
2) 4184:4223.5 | -0.01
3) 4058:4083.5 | 0.01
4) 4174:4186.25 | -0.03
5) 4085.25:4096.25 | 0.06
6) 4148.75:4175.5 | -0.01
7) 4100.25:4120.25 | 0.16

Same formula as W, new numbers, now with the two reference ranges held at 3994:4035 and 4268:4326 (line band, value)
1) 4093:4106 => 3.21 angstrom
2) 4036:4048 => 0.04 angstrom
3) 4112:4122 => 0.19 angstrom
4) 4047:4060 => -0.07 angstrom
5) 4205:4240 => -0.26 angstrom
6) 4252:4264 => -0.12 angstrom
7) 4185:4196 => -0.16 angstrom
